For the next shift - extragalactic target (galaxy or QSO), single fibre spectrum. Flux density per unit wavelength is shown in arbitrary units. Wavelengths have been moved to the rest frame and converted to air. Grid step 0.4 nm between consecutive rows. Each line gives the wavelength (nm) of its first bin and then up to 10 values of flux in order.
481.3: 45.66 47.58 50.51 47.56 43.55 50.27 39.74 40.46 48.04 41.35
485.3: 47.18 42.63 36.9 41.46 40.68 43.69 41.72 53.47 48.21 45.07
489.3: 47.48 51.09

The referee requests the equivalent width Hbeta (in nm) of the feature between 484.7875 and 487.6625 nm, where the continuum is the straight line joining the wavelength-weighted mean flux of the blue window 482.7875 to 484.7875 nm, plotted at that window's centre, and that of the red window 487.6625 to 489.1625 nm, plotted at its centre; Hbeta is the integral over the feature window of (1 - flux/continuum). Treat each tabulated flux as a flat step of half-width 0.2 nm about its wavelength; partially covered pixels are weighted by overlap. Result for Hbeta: 0.26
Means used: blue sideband 44.3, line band 42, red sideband 47.7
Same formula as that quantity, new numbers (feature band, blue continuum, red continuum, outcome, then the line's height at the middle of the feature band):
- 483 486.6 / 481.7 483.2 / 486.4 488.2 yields 0.20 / 45.7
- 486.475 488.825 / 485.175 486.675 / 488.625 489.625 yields -0.03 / 44.6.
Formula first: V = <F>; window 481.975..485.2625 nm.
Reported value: 45.2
